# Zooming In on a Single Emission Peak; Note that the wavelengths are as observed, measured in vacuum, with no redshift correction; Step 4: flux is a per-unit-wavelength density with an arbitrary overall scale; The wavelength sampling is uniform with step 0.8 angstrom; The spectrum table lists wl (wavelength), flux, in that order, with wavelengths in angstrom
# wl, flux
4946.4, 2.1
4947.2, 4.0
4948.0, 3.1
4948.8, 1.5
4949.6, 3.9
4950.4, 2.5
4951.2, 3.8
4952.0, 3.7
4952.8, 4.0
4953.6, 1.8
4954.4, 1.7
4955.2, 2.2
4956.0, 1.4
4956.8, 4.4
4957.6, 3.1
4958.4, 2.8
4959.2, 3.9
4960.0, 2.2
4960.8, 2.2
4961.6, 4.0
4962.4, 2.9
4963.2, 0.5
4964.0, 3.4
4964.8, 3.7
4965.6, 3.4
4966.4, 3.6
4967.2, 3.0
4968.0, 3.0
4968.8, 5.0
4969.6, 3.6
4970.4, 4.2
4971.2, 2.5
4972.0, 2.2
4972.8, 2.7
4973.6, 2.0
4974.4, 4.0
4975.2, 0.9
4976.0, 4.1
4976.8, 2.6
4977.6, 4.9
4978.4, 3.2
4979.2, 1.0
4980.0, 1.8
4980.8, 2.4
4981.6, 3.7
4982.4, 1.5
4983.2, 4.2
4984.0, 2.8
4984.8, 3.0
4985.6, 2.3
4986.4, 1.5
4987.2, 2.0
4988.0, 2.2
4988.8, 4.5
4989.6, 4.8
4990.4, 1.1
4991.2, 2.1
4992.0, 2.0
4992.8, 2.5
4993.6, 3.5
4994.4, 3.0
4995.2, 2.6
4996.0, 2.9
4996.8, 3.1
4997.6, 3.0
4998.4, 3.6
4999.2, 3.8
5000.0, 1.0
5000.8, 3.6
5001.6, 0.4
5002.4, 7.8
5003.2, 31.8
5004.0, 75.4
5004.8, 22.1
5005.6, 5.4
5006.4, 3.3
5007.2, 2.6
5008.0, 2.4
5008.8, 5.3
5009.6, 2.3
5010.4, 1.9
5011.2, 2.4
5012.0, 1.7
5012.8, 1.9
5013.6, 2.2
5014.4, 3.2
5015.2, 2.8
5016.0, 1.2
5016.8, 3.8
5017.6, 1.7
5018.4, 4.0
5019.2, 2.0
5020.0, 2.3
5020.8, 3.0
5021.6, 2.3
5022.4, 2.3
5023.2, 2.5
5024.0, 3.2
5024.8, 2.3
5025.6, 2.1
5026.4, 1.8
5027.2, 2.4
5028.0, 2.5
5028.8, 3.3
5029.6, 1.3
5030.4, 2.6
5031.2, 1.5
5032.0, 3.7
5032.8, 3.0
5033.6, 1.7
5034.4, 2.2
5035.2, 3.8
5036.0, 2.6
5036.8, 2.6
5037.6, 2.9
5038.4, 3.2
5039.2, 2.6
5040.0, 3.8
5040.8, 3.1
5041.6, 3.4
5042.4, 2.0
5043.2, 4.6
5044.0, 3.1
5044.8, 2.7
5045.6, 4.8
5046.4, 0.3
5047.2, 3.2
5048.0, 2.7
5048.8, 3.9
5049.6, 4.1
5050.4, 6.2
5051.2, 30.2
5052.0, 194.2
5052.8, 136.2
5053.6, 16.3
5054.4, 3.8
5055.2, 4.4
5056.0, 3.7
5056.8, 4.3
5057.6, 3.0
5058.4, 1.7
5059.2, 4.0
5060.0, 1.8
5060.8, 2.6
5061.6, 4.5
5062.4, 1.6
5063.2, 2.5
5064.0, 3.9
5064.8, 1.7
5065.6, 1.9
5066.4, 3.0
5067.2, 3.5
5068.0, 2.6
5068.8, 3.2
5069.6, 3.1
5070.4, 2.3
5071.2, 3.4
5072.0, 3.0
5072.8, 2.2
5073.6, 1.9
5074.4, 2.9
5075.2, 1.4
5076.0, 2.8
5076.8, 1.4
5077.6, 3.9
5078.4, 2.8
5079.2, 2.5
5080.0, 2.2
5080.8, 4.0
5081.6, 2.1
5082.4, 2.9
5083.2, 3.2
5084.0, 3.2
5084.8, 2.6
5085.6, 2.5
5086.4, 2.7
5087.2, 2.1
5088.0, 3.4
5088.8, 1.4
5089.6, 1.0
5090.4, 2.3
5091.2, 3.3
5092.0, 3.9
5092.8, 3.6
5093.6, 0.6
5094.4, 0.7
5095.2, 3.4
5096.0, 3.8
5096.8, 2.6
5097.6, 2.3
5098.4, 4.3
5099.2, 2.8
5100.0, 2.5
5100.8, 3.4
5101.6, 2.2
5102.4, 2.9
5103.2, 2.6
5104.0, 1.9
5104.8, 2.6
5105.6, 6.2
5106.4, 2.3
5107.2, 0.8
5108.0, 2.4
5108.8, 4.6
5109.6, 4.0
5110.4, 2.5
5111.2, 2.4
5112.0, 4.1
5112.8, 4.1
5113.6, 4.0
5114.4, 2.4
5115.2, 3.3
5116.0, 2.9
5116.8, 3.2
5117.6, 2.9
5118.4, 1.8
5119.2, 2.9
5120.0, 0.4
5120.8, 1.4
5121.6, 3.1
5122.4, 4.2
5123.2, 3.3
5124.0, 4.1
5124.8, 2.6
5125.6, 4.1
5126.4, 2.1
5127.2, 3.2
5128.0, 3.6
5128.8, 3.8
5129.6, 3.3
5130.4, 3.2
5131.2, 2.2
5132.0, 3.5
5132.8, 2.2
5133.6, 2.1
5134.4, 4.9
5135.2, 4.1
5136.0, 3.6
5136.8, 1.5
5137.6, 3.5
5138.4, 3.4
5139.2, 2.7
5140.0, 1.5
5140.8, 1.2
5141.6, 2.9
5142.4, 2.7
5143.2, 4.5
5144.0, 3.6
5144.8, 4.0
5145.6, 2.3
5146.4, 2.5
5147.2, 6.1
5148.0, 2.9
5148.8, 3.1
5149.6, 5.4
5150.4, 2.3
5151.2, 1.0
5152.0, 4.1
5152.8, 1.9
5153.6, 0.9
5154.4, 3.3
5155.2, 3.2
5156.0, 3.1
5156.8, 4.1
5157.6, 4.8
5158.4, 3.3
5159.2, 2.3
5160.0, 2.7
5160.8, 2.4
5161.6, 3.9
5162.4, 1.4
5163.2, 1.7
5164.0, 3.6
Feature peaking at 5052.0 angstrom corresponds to [O III]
